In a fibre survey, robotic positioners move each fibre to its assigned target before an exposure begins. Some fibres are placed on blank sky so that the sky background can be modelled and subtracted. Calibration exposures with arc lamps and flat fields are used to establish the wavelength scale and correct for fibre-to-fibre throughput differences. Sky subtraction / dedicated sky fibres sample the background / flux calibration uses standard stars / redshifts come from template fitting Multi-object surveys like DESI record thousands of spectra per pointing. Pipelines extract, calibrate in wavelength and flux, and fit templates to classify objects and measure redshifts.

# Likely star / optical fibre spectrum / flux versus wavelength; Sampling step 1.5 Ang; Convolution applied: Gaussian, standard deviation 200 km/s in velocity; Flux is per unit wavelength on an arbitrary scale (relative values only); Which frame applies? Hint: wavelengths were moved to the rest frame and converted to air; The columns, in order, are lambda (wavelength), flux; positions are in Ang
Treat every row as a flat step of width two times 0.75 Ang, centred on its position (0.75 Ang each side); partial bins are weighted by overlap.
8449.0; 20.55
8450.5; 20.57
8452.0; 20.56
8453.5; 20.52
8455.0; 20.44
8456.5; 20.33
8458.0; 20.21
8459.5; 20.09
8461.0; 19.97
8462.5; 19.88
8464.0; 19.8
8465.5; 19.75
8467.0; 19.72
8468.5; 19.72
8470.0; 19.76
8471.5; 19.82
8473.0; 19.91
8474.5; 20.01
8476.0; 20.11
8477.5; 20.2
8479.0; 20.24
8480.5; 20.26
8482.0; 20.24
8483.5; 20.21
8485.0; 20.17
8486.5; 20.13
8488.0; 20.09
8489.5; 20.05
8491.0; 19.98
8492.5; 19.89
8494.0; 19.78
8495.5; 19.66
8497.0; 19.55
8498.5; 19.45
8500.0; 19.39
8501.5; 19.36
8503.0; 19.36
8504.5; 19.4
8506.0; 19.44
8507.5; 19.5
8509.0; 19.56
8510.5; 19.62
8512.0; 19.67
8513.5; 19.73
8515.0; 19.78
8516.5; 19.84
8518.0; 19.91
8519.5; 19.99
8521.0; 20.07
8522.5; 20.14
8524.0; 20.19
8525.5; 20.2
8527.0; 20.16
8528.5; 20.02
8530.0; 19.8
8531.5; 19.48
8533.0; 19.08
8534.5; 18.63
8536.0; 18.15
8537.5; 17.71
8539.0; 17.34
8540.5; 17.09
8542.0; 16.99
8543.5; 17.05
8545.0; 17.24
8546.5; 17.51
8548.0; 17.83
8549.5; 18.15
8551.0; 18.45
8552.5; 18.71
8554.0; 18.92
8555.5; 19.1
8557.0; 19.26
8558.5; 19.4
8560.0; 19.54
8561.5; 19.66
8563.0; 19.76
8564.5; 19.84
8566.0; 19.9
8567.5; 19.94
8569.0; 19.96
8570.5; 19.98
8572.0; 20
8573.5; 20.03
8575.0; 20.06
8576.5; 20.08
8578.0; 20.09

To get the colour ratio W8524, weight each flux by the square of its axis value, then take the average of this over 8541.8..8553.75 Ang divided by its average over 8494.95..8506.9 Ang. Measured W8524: 0.9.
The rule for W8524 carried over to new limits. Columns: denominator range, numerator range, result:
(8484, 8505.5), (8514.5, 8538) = 1.00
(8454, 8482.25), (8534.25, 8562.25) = 0.93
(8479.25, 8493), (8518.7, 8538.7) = 0.98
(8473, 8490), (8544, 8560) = 0.93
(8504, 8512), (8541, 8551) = 0.91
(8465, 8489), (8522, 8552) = 0.94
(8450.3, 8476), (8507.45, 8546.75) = 0.97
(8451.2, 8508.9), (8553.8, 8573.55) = 1.01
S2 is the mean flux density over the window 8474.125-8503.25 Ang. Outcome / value 19.9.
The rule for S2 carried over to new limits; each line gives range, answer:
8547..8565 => 19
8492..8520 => 19.6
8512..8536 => 19.7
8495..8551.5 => 19.1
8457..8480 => 20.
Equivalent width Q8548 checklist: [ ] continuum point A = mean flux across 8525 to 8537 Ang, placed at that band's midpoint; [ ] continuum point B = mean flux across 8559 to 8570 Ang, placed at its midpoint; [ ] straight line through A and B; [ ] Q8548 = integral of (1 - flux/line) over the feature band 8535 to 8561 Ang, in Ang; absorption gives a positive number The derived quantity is 1.9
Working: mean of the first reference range 19.4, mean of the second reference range 19.8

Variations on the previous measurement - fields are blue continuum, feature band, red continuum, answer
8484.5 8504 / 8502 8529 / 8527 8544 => -1.1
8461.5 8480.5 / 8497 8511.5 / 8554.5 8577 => 0.3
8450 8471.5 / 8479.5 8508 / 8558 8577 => 0.3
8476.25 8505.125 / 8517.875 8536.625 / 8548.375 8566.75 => -0.2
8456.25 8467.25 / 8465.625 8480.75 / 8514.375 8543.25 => -0.1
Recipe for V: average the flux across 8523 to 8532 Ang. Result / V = 20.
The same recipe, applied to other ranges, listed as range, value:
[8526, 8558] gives 18.4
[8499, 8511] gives 19.5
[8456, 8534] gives 19.9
